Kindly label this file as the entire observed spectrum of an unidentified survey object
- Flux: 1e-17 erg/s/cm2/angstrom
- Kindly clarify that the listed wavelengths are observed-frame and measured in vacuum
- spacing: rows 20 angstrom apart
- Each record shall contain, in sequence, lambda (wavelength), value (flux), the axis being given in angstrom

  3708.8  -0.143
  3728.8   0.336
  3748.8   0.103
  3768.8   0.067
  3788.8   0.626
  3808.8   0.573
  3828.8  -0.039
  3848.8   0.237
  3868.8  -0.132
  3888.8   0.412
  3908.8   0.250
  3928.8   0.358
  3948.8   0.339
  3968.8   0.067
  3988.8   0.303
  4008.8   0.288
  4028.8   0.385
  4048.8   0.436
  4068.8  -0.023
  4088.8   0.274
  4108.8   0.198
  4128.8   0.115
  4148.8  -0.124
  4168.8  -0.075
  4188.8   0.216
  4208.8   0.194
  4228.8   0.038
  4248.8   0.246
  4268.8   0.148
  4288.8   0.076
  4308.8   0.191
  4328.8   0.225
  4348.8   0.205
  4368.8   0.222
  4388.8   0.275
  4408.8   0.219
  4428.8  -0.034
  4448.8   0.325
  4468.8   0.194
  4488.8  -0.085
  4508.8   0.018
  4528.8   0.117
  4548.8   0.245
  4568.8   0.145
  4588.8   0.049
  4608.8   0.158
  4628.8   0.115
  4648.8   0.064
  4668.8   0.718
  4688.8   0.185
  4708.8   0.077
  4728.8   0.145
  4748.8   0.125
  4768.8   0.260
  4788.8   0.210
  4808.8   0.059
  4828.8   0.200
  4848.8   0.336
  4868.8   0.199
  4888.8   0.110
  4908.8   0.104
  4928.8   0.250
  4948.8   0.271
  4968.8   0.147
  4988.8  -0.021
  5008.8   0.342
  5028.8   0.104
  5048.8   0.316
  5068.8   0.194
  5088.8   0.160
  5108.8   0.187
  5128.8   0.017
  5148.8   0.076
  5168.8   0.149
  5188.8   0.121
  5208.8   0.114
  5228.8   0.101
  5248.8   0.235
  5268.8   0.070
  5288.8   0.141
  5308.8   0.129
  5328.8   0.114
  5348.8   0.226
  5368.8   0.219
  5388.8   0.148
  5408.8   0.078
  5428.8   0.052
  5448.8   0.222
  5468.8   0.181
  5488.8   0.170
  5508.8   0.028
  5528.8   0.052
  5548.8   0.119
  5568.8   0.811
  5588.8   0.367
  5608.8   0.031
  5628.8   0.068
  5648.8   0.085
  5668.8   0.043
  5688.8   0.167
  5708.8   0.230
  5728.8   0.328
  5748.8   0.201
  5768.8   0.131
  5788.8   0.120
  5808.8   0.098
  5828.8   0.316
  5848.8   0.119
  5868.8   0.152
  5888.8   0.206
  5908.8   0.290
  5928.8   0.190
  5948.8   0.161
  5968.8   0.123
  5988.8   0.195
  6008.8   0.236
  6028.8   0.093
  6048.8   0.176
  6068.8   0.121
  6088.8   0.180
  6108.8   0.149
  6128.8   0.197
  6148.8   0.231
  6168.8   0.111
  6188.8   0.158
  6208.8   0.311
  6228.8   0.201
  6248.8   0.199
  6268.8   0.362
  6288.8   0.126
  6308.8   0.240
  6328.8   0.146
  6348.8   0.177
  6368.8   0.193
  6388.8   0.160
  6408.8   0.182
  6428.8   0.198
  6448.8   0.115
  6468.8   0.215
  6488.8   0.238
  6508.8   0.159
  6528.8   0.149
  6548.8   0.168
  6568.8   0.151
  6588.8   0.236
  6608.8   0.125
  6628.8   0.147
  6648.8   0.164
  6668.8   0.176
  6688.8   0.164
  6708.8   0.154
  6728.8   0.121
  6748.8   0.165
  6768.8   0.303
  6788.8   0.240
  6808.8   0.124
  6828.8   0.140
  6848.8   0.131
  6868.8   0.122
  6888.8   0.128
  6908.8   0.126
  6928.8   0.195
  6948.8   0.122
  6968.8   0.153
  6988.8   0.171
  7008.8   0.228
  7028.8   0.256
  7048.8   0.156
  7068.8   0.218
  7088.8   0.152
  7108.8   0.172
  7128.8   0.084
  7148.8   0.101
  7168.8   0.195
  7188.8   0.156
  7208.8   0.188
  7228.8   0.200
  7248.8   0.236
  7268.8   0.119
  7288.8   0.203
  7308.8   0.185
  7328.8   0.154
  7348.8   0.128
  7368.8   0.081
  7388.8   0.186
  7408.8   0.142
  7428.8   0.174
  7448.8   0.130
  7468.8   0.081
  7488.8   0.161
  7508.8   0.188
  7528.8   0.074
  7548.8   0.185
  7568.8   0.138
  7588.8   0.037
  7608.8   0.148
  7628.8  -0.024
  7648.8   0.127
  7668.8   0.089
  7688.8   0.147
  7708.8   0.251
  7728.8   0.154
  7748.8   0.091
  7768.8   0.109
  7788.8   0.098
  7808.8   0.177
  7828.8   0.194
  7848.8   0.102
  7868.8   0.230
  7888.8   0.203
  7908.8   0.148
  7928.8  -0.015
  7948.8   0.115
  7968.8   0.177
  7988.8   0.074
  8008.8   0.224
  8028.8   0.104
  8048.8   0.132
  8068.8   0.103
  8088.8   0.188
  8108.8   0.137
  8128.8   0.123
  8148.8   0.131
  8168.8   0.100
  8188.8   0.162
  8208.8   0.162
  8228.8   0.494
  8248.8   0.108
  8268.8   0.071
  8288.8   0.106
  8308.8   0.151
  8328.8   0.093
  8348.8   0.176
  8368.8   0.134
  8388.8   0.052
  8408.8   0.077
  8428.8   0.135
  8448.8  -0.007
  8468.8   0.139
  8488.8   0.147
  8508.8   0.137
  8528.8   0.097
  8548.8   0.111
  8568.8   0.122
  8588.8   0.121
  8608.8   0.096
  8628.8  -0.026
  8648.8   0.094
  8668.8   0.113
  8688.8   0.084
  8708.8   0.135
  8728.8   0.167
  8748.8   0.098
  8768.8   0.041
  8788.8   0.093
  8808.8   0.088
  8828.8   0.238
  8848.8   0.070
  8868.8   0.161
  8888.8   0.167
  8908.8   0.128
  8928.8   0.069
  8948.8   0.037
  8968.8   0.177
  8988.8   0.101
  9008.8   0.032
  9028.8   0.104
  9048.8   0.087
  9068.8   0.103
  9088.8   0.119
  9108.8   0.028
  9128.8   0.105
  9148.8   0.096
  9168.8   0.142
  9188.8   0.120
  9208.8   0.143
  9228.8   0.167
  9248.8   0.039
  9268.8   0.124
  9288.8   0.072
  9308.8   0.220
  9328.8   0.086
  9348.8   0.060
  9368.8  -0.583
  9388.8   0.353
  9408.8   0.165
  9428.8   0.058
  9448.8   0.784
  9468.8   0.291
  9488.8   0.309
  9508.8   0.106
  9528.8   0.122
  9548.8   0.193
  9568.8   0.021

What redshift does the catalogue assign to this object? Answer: 0.25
